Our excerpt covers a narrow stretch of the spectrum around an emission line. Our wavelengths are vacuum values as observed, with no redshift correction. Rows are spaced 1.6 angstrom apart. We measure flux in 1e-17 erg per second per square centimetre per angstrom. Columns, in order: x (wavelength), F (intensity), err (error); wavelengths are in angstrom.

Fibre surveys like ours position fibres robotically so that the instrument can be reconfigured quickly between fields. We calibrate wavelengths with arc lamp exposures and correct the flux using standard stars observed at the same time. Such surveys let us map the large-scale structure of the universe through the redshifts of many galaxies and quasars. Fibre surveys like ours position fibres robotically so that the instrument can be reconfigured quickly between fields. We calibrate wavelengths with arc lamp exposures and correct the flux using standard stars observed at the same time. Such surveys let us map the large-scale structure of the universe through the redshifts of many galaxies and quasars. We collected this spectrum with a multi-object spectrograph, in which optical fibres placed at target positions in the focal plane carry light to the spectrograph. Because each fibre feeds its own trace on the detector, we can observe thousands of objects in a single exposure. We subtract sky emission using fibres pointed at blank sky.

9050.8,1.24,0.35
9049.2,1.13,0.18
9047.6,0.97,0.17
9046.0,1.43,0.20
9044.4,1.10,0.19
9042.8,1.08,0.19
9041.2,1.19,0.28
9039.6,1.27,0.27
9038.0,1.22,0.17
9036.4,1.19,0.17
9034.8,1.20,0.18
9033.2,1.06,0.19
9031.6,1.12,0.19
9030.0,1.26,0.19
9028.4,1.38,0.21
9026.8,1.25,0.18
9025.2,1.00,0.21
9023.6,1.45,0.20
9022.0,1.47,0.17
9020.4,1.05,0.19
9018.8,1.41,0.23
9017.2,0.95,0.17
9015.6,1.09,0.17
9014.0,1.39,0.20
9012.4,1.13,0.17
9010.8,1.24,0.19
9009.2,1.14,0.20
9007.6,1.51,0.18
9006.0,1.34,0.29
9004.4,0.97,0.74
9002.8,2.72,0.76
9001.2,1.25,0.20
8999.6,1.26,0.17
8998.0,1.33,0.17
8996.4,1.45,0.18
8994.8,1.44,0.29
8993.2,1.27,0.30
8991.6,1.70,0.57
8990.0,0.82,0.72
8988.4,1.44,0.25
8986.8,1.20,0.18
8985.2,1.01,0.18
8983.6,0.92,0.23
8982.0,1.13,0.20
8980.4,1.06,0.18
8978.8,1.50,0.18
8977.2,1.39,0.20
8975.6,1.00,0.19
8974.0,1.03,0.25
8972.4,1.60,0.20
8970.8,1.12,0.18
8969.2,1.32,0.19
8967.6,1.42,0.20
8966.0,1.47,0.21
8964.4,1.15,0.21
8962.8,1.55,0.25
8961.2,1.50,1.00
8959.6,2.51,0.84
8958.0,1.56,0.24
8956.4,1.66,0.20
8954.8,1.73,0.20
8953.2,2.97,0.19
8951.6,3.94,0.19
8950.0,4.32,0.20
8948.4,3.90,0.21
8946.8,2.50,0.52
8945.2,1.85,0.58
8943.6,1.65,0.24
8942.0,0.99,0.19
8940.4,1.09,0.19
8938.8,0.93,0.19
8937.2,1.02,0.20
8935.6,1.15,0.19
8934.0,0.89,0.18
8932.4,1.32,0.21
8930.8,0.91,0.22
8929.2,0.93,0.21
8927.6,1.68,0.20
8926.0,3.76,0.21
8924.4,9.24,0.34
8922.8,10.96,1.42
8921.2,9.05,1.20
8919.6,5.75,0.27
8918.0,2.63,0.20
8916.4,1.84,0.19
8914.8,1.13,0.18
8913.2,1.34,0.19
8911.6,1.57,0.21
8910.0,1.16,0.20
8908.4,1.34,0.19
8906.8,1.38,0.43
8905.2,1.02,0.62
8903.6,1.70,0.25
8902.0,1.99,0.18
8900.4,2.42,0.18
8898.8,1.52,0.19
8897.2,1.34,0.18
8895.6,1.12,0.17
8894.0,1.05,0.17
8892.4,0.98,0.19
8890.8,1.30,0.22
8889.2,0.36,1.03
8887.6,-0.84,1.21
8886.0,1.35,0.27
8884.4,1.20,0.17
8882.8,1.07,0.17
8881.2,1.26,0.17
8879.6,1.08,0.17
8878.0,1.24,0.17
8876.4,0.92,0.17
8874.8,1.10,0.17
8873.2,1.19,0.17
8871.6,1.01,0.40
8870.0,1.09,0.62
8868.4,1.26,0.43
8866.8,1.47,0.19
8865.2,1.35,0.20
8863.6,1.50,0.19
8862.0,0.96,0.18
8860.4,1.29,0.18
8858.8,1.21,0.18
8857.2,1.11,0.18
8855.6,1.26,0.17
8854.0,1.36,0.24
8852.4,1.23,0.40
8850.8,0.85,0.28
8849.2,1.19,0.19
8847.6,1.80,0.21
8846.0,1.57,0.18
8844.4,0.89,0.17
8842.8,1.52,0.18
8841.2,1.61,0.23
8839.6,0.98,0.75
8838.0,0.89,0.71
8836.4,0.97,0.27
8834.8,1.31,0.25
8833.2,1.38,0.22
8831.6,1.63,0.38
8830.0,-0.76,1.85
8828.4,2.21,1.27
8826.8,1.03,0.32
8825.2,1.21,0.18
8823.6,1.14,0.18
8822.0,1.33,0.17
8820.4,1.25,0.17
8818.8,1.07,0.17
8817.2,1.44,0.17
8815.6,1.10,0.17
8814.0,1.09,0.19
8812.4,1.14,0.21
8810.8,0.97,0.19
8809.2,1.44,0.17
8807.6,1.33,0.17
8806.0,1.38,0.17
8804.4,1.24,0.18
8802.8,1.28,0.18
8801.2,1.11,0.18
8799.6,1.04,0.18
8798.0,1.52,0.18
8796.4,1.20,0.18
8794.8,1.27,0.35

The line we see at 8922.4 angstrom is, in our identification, Halpha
